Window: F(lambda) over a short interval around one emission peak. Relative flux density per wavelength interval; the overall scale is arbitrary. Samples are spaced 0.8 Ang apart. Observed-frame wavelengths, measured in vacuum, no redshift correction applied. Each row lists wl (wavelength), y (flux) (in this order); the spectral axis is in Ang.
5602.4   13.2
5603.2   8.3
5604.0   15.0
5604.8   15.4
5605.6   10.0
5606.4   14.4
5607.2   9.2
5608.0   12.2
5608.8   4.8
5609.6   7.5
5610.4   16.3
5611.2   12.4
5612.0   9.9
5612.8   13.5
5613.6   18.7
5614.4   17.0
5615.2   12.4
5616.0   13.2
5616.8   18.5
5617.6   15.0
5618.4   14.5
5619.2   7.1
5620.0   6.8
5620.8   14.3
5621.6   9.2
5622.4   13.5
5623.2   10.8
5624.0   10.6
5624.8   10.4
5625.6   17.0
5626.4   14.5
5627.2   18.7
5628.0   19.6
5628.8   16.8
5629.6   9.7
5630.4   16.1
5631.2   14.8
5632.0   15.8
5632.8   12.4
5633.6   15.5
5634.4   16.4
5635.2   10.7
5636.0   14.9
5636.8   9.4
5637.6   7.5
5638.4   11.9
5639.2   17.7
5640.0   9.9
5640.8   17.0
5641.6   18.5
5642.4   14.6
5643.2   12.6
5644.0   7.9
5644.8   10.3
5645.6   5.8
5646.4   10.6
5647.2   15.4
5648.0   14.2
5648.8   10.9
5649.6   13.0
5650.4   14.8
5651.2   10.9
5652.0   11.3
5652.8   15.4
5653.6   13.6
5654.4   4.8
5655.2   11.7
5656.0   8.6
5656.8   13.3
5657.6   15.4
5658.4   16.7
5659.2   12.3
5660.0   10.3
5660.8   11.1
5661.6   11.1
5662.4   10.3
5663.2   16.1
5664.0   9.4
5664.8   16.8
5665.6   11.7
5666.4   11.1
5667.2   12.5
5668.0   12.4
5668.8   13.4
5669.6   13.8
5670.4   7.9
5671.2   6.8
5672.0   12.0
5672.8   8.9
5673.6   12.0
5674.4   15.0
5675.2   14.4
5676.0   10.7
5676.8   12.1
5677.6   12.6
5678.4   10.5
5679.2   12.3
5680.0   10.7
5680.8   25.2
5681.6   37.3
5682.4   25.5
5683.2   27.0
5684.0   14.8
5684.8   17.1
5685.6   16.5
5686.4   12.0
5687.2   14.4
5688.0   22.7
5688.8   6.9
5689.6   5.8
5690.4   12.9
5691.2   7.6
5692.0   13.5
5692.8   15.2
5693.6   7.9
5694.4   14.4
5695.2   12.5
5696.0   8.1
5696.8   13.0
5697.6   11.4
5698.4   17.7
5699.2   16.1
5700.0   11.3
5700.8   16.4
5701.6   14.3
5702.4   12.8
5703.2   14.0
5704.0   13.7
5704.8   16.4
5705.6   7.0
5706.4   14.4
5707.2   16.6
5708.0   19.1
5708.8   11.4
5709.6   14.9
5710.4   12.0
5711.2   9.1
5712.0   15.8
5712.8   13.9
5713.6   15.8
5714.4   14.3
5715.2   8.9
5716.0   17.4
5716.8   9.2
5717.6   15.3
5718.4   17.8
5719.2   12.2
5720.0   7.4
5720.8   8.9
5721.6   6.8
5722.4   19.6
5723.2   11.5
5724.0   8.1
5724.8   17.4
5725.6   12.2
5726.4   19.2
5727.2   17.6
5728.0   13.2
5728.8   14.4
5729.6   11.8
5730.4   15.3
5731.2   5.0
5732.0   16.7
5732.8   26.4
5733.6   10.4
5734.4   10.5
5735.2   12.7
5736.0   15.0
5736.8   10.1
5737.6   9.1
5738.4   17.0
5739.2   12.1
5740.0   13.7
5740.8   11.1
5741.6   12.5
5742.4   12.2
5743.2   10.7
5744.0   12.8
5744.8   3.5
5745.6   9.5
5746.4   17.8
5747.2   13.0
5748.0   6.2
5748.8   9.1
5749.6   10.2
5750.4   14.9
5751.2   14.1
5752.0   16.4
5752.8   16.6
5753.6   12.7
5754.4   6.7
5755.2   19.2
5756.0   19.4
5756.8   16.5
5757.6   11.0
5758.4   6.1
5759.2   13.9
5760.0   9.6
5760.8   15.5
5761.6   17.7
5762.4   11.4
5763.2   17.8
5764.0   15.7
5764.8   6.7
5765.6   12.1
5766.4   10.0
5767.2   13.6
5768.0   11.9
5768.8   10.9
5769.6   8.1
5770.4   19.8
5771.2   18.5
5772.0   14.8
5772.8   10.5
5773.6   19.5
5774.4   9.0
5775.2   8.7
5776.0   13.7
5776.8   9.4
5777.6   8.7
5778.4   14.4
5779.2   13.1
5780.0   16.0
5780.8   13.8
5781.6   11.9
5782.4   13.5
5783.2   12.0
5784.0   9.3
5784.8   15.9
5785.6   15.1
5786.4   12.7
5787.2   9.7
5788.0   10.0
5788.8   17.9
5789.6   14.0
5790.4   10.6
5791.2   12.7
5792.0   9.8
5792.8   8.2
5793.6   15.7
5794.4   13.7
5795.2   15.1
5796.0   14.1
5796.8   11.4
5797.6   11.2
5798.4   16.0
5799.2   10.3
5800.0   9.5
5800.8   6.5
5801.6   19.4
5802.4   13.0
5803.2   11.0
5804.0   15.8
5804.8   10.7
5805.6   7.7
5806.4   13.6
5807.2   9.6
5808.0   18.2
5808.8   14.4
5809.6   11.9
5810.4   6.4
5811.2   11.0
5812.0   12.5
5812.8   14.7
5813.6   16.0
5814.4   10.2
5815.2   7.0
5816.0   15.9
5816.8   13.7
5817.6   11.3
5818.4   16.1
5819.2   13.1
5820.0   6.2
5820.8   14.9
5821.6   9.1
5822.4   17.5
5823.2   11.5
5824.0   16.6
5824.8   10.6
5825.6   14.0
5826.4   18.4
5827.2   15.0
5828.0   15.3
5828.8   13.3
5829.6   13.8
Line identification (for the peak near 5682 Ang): [O III] 5007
